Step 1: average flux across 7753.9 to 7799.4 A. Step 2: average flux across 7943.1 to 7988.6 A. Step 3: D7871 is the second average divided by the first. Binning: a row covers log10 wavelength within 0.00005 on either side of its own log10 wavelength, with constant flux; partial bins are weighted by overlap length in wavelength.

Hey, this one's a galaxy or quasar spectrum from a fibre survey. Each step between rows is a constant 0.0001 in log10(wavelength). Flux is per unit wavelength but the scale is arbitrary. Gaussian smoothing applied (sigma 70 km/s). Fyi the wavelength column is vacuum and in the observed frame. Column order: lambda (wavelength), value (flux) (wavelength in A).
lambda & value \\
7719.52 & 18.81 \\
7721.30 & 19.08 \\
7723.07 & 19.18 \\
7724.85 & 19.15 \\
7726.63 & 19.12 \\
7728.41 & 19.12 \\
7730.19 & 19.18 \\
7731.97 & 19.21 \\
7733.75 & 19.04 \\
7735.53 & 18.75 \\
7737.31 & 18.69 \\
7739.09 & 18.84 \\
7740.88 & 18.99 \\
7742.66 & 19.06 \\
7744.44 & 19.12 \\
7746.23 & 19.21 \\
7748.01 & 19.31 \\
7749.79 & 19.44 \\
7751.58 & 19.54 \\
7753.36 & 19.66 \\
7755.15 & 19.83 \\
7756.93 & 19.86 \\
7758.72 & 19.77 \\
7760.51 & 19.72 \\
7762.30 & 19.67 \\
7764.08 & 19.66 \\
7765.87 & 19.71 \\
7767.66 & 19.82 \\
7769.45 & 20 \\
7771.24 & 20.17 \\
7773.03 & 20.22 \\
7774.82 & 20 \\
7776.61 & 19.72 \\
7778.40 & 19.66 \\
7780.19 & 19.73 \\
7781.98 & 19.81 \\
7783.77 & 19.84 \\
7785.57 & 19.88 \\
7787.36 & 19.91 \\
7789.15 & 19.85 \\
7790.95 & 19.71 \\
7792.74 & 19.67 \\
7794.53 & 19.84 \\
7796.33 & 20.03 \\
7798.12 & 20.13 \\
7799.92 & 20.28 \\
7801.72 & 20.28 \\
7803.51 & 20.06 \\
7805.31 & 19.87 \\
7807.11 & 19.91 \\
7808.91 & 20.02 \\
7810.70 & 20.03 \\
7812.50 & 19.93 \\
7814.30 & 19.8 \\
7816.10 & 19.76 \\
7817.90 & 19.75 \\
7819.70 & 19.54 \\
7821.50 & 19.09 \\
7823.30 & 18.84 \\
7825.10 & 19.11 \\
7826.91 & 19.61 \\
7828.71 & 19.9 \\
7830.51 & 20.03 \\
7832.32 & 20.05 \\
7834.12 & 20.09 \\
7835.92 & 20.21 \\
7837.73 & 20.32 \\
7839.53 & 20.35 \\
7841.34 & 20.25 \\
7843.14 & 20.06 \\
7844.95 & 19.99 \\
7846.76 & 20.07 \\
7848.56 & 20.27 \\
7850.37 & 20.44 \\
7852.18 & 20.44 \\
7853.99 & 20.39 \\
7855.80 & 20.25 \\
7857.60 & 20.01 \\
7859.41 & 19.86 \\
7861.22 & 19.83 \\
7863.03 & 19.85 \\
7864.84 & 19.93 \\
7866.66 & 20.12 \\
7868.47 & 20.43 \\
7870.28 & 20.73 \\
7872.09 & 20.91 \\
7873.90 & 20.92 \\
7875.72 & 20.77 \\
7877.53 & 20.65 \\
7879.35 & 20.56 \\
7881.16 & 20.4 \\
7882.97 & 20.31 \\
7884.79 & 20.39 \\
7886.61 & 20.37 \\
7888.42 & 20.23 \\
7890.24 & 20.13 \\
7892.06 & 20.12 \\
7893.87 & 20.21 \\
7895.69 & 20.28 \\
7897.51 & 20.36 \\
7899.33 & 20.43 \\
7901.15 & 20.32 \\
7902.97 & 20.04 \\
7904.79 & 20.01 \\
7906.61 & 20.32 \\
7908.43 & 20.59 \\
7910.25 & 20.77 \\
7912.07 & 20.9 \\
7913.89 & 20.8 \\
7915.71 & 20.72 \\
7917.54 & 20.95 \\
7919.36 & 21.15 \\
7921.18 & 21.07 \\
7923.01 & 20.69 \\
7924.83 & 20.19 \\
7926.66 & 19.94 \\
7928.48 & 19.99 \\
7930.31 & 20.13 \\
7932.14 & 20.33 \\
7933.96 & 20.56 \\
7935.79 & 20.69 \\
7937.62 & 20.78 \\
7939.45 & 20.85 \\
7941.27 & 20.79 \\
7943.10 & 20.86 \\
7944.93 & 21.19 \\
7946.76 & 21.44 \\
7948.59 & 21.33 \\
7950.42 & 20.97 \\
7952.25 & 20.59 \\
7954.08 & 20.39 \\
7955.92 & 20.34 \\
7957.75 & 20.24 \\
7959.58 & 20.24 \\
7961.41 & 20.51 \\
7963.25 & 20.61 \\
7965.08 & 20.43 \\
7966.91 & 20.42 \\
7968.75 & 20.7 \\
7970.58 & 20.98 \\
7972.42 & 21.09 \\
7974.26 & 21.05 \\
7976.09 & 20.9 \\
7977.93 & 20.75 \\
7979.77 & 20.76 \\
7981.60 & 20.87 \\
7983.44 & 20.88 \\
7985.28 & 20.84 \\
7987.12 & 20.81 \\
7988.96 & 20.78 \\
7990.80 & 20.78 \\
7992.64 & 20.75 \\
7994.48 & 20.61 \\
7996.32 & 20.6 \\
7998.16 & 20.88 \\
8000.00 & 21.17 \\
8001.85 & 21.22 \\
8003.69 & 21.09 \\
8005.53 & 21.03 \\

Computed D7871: 1.05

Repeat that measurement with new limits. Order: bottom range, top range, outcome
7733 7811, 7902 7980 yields 1.05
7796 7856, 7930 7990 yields 1.04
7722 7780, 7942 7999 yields 1.07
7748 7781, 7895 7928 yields 1.04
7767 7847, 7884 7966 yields 1.03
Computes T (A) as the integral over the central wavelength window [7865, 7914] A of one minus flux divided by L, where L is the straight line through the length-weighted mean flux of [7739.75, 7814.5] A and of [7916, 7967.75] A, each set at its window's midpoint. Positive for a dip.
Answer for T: -0.2 A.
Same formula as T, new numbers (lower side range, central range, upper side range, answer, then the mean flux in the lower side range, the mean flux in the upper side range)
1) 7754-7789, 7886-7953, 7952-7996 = -0.4 A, 19.8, 20.7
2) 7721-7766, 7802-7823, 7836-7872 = 0.1 A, 19.3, 20.2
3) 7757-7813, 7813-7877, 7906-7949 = 0.6 A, 19.9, 20.7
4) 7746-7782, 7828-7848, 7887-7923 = 0.0 A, 19.7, 20.5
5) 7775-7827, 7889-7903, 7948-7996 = 0.0 A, 19.8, 20.7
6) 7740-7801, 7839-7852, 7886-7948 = 0.0 A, 19.7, 20.5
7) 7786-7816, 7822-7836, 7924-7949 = 0.3 A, 20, 20.6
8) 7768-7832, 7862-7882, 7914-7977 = -0.2 A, 19.8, 20.7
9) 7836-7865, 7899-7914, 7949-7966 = -0.1 A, 20.2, 20.5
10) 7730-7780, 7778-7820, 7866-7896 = -0.1 A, 19.5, 20.5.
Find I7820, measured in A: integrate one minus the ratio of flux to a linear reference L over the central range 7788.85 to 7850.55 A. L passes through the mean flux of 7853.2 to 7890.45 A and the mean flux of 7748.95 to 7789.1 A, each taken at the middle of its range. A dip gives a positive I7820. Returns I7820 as 0.47 A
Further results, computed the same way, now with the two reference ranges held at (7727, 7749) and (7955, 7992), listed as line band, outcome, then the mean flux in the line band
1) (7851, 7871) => -0.26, 20.2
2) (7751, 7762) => -0.32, 19.7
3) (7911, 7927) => -0.33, 20.7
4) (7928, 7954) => -0.35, 20.8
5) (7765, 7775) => -0.37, 20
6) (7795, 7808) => -0.39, 20.1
